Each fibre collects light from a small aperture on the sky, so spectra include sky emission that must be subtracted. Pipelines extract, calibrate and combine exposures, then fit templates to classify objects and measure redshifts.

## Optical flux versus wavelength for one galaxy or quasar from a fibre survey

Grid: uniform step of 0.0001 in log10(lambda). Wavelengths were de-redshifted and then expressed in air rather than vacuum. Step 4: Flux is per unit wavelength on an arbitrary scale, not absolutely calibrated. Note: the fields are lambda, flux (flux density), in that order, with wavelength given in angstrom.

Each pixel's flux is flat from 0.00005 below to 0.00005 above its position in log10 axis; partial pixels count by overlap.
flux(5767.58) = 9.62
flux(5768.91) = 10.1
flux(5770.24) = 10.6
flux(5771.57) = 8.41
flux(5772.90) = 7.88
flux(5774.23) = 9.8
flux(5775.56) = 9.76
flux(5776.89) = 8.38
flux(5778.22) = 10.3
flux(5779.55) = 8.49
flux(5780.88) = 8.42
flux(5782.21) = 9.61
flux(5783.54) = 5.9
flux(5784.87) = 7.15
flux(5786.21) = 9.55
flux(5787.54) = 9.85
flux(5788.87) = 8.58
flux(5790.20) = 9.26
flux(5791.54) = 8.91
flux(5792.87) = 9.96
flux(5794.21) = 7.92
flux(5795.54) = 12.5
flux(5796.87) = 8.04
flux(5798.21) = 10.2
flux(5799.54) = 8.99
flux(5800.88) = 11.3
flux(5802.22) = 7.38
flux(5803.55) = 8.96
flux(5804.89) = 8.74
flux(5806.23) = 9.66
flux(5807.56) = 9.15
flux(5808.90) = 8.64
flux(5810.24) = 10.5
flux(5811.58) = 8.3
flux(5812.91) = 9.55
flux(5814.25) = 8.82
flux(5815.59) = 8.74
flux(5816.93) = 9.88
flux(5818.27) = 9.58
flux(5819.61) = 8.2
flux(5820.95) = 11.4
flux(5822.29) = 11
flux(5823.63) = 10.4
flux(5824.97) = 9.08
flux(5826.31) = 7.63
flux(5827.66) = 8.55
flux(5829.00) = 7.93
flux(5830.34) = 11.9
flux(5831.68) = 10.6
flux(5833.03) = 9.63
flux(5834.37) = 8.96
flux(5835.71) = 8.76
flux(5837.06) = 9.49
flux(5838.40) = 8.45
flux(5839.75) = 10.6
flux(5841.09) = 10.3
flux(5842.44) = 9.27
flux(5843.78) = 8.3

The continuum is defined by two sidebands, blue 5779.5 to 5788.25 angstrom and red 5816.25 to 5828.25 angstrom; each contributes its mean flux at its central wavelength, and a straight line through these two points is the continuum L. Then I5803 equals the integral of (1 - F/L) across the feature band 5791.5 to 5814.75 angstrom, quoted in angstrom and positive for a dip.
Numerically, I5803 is -0.9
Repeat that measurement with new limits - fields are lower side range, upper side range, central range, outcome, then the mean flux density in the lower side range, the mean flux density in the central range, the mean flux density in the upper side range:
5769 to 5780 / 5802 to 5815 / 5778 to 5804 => 0.3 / 9.26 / 9.05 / 9.03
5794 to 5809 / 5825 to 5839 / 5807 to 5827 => -0.3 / 9.36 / 9.39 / 9.19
